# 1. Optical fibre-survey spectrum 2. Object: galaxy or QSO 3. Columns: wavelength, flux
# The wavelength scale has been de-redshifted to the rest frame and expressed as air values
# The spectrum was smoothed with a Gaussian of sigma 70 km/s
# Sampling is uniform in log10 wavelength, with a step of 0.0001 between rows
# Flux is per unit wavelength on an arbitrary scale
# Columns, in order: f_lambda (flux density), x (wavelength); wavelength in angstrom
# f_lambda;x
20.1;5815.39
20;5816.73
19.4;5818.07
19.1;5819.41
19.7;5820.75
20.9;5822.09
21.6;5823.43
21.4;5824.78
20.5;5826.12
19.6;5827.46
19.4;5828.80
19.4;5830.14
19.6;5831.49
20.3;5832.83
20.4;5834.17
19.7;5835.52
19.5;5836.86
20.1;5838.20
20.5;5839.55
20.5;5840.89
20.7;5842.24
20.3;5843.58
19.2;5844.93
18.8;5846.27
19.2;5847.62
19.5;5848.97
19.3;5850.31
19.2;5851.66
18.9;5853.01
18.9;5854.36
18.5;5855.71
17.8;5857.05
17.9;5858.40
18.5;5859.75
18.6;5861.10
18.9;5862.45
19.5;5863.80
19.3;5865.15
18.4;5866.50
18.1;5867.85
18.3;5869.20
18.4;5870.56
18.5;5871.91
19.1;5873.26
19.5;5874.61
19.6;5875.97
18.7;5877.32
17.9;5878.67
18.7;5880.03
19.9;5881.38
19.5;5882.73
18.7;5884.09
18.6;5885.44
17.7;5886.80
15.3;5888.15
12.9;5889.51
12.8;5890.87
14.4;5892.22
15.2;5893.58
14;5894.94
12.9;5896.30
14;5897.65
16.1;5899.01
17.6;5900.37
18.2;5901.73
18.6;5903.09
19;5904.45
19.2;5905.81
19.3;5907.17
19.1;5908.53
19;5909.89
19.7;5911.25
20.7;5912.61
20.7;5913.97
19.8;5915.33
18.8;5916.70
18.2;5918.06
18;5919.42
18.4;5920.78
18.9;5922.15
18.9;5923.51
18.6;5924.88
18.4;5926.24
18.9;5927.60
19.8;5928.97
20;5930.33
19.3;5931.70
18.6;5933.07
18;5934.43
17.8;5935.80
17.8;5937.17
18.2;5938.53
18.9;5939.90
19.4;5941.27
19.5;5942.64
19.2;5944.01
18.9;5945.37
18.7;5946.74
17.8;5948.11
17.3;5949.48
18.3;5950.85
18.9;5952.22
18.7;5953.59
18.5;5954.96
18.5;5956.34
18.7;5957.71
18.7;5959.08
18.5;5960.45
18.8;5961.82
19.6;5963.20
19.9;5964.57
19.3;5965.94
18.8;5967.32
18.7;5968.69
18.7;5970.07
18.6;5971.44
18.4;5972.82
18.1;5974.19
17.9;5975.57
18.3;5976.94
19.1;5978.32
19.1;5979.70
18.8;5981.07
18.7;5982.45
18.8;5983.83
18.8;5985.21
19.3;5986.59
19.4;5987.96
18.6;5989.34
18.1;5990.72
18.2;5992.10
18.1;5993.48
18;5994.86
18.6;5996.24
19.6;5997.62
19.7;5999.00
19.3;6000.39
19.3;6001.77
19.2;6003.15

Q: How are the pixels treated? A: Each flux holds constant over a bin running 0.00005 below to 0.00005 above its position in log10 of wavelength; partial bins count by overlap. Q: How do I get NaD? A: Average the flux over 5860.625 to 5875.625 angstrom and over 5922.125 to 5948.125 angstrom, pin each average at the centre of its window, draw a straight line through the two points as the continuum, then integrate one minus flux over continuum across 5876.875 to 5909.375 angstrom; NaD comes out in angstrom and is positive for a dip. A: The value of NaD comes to 3.09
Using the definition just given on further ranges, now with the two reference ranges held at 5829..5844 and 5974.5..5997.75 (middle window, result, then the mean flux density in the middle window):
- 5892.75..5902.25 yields 2.0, 15.4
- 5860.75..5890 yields 1.9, 18.4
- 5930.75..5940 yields 0.4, 18.4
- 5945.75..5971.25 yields 0.3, 18.7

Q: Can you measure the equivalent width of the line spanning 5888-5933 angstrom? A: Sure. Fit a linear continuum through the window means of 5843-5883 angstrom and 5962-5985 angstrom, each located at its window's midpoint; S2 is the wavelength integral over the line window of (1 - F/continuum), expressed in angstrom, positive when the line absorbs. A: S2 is 2.6 angstrom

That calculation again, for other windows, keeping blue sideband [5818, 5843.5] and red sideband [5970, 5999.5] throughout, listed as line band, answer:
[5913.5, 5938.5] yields 0.6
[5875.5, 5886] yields 0.4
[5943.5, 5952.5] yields 0.3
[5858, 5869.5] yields 0.7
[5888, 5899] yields 3.1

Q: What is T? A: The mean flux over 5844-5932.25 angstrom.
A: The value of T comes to 18.3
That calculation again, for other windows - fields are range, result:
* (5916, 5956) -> 18.6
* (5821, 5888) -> 19.3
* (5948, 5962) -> 18.4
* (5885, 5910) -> 16.4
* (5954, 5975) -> 18.8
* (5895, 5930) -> 18.4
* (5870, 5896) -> 17.3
